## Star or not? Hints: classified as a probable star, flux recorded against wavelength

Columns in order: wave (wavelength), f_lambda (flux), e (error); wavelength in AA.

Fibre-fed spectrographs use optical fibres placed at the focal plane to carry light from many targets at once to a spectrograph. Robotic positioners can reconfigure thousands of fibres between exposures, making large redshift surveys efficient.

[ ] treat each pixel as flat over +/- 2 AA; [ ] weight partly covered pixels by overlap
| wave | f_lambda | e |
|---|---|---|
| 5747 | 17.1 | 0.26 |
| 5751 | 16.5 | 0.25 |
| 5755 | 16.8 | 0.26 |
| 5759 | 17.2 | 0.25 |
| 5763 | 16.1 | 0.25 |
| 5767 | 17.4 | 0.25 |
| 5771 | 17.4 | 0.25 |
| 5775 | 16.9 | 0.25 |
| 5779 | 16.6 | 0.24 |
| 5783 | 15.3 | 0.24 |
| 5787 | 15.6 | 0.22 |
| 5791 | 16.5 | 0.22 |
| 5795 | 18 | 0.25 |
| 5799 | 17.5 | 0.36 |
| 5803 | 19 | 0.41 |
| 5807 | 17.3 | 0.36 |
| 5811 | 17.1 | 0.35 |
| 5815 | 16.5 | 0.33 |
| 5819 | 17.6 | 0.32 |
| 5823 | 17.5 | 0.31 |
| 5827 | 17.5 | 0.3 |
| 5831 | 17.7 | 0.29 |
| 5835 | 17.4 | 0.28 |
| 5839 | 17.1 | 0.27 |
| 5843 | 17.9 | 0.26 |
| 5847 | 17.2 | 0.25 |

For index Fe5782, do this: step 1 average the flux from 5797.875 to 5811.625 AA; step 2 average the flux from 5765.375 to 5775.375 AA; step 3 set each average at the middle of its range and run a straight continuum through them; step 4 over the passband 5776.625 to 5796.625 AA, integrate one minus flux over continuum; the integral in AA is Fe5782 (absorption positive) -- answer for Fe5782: 1.3 AA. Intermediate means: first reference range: 17.3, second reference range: 17.8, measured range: 16.4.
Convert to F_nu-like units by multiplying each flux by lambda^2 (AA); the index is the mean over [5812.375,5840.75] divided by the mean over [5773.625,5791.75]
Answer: 1.09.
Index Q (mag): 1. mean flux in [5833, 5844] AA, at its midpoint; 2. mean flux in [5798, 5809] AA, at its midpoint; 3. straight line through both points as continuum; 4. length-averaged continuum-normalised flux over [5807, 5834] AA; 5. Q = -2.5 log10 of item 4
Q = 0.02 mag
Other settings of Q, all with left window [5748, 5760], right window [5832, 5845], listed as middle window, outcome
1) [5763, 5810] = 0.005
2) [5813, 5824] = 0.010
